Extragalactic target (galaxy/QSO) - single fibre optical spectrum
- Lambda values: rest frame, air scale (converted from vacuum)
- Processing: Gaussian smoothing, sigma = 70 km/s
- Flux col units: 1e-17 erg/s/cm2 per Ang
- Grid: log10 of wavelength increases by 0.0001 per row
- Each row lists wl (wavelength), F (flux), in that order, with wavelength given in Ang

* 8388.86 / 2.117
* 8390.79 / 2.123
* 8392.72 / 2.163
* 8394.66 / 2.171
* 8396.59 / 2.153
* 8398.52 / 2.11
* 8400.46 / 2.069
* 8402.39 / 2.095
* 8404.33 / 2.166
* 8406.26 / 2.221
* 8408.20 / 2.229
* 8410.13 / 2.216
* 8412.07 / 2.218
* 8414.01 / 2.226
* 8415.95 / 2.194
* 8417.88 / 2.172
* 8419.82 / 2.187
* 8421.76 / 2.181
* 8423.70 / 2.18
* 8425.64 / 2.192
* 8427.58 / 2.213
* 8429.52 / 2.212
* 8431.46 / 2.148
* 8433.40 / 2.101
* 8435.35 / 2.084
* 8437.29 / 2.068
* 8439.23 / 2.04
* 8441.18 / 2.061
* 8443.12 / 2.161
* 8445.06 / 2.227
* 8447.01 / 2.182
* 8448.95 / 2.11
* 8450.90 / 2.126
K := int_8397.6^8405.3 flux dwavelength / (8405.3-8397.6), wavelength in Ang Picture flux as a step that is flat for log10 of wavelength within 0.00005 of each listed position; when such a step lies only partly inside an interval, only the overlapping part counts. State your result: 2.11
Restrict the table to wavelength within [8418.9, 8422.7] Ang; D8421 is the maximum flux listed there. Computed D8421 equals 2.187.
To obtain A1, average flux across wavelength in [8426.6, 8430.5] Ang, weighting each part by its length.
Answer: 2.21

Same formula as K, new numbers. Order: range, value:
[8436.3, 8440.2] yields 2.06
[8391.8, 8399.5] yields 2.15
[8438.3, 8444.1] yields 2.09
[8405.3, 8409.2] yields 2.23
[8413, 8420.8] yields 2.19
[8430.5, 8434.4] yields 2.12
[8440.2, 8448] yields 2.16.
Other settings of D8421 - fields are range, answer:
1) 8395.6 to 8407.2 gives 2.221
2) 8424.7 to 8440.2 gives 2.213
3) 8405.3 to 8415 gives 2.229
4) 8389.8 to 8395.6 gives 2.171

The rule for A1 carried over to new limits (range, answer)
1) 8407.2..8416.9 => 2.22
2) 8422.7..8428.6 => 2.2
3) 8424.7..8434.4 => 2.17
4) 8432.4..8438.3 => 2.08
